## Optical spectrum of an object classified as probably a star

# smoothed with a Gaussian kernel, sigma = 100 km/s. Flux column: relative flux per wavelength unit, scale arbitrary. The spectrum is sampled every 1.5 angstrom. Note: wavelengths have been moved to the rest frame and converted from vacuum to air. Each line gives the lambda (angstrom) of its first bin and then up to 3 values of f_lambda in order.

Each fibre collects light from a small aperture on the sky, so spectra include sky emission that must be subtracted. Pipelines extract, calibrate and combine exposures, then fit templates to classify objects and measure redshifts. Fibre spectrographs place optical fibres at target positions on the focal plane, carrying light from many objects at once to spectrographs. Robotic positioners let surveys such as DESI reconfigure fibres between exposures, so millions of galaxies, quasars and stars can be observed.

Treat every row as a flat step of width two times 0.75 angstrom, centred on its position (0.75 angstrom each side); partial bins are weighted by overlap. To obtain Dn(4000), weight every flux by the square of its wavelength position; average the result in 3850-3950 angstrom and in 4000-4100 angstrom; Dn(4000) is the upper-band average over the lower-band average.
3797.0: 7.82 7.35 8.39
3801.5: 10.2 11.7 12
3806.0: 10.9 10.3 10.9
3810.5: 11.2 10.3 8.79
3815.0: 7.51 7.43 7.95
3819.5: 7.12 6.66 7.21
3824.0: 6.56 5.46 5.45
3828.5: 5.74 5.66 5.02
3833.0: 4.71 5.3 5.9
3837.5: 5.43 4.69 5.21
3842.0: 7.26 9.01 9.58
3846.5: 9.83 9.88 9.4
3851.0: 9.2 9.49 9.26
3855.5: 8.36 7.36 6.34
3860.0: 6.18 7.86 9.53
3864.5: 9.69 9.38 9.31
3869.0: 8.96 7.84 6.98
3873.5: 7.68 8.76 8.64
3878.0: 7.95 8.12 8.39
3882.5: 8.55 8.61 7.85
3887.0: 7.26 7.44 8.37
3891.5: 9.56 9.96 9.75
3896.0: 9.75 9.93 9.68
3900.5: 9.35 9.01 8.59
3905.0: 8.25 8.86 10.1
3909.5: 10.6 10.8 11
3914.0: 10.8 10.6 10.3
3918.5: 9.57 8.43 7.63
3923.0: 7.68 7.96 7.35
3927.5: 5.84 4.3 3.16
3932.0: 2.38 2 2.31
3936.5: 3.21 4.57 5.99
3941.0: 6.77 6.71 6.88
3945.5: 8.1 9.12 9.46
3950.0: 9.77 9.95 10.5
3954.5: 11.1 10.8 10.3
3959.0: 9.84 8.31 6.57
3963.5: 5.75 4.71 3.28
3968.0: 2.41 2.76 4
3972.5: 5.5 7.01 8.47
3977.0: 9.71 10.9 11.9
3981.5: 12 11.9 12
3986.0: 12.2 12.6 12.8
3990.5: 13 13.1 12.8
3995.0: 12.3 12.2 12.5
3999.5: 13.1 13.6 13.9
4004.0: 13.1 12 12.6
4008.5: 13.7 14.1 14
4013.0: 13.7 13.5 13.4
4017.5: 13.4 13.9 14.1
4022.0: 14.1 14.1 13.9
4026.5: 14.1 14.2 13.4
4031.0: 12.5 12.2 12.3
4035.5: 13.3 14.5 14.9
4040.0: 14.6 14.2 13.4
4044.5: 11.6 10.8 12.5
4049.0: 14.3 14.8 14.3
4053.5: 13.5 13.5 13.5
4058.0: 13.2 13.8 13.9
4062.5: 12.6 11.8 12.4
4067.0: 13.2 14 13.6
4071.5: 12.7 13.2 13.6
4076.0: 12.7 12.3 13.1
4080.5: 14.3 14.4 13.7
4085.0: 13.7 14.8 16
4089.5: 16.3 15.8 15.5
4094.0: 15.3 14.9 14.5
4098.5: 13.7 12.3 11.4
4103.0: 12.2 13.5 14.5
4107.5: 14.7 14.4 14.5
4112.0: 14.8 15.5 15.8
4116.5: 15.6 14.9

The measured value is 1.84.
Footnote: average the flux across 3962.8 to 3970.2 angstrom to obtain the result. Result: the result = 3.78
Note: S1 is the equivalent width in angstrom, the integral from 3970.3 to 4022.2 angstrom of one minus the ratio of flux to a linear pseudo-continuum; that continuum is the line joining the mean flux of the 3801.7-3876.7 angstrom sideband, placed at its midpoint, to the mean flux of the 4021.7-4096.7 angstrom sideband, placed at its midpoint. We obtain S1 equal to 0.2 angstrom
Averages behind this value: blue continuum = 8.03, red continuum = 13.7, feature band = 12.1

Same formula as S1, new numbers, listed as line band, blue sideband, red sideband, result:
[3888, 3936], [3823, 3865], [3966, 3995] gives 1.0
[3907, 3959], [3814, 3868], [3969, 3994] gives 7.6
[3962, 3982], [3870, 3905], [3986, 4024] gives 8.8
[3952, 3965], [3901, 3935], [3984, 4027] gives 1.7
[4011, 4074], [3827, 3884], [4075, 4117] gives -3.2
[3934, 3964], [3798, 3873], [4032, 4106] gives 8.4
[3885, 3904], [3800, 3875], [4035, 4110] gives 0.9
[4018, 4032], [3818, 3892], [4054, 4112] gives -1.8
